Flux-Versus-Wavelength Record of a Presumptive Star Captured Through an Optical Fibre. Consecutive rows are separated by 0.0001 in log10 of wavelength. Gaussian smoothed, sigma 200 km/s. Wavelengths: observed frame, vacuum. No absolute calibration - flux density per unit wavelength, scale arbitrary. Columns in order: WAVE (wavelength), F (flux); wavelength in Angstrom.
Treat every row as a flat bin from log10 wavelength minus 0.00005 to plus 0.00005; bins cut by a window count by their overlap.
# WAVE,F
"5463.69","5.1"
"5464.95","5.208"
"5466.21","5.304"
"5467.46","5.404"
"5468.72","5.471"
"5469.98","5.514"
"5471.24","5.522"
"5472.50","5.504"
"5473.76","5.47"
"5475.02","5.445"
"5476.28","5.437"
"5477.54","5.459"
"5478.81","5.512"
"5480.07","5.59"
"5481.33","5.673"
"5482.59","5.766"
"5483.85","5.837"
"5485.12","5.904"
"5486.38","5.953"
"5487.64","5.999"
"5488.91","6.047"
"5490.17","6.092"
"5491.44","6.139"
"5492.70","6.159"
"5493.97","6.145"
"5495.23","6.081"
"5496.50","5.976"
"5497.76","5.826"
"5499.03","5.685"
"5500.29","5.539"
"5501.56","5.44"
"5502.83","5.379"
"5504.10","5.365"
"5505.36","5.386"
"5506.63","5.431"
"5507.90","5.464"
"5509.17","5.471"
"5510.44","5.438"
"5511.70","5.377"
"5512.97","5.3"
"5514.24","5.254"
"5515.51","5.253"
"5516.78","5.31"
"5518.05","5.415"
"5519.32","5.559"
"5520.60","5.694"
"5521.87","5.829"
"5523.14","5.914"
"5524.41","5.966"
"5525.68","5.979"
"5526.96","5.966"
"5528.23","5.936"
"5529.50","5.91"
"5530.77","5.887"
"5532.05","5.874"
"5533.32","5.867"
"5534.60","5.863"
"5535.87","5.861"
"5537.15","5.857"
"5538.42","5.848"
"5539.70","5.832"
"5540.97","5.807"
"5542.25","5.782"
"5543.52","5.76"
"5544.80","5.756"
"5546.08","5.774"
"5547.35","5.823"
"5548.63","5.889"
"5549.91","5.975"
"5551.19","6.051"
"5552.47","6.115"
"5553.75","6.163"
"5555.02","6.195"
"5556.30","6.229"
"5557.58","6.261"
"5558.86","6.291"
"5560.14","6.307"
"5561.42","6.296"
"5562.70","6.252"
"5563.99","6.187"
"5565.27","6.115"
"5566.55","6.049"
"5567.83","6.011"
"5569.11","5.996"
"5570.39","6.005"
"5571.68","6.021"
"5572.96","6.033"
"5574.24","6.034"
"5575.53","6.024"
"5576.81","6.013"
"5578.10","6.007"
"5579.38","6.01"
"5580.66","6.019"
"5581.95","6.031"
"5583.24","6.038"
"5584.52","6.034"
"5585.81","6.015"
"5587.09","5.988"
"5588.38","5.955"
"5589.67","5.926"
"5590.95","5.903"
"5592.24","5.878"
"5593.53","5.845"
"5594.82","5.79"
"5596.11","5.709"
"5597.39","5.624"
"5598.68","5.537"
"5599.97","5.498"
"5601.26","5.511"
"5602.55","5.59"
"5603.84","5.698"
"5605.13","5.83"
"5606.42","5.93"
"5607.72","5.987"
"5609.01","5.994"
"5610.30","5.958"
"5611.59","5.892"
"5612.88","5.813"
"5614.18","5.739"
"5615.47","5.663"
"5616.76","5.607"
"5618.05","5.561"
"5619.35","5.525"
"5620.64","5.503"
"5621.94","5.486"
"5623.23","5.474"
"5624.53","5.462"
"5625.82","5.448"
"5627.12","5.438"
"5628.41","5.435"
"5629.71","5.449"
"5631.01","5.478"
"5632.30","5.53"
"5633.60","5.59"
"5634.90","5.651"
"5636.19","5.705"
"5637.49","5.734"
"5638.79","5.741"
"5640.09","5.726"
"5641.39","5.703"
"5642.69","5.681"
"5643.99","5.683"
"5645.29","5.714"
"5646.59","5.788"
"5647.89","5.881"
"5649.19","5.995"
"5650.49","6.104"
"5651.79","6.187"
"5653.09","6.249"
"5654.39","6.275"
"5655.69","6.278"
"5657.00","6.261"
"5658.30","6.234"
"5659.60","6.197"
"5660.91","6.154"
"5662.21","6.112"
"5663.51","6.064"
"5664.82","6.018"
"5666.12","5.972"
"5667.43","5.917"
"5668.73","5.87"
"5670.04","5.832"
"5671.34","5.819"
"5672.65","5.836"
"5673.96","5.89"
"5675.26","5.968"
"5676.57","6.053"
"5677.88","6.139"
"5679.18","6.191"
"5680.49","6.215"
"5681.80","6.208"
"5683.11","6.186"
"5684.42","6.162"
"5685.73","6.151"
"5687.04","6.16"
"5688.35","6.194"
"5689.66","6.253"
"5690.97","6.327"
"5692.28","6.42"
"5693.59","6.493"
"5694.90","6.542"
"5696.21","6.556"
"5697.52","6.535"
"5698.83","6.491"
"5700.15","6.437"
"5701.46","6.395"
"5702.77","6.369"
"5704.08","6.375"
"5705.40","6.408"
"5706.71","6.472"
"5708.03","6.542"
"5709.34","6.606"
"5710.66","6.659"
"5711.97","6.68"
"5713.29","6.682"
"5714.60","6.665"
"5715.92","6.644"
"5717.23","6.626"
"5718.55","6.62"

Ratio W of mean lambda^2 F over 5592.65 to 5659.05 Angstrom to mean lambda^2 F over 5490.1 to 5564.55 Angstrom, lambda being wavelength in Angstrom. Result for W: 1.02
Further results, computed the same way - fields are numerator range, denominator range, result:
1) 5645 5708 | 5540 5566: 1.07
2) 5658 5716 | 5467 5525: 1.19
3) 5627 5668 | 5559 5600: 1.01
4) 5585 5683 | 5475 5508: 1.07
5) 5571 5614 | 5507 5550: 1.05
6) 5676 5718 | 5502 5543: 1.20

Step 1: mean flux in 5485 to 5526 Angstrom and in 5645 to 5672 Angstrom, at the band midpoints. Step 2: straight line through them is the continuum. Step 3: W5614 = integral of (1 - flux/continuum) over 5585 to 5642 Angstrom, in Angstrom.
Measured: 2.4 Angstrom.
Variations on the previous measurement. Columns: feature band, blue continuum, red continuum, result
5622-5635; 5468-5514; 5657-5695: 1.1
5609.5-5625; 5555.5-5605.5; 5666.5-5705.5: 1.0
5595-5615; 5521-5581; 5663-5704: 1.0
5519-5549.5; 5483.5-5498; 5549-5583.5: 1.1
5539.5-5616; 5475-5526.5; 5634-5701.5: -1.1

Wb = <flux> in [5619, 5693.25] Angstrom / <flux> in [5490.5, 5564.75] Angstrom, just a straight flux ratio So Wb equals 1.02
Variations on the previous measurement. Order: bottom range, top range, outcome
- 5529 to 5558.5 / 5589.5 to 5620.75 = 0.97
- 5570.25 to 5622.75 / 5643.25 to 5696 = 1.05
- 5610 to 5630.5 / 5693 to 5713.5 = 1.17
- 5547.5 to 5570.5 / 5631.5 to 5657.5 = 0.96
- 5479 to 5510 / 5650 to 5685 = 1.06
